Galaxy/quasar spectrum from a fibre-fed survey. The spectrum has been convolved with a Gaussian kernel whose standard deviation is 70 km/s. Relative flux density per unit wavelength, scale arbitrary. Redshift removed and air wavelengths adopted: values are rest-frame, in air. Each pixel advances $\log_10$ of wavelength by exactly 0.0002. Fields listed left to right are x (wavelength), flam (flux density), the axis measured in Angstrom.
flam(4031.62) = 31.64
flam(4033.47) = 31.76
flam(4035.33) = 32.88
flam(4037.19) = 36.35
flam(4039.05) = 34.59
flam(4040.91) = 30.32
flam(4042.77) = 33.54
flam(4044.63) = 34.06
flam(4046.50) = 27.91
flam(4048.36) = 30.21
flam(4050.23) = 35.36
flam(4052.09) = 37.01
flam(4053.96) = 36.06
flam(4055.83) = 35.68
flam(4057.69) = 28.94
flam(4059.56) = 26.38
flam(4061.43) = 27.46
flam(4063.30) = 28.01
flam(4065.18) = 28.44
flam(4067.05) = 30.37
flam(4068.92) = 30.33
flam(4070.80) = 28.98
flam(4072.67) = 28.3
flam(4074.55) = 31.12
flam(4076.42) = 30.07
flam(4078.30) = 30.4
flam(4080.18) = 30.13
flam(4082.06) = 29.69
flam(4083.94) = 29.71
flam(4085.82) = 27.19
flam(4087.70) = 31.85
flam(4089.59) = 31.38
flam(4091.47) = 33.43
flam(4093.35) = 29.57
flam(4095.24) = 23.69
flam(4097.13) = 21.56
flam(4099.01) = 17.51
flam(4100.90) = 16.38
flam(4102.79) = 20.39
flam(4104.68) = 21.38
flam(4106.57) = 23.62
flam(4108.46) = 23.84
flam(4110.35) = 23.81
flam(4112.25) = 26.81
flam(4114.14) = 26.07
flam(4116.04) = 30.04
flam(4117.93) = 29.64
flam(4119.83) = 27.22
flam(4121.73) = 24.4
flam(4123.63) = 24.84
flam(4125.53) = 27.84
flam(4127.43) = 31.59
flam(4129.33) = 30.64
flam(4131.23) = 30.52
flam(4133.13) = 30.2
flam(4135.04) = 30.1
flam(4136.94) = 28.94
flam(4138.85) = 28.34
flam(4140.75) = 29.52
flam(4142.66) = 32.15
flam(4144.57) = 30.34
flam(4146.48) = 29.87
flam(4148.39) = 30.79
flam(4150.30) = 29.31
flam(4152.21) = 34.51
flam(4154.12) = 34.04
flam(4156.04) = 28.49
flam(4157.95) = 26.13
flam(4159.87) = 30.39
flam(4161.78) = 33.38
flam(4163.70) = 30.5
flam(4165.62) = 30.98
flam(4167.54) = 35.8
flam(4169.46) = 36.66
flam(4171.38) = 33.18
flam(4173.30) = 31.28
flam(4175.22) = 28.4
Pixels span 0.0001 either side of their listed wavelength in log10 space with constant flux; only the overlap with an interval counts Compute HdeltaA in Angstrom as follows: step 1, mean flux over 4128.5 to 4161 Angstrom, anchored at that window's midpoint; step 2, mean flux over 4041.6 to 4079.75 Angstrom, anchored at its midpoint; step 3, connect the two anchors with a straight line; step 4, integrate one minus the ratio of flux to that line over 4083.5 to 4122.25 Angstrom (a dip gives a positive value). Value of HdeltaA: 6.3 Angstrom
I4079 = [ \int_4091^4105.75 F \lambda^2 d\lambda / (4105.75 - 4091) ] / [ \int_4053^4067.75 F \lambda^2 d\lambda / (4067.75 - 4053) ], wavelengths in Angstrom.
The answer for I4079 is 0.8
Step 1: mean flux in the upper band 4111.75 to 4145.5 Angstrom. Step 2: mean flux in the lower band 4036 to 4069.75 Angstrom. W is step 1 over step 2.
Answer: 0.91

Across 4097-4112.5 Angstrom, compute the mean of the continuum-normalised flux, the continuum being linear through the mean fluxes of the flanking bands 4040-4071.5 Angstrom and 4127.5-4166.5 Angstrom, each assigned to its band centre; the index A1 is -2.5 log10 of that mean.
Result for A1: 0.39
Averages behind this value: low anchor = 31.1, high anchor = 30.5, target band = 21.5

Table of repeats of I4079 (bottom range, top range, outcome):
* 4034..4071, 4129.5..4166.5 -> 1.01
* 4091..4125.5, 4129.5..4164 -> 1.26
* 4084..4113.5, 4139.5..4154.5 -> 1.28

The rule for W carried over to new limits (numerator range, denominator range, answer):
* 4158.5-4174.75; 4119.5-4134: 1.14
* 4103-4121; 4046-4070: 0.83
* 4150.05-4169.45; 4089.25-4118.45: 1.28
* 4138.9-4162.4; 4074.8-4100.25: 1.09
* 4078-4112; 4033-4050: 0.79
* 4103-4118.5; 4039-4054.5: 0.77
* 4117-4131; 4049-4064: 0.88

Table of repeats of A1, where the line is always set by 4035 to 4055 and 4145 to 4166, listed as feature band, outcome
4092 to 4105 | 0.42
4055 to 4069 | 0.13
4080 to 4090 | 0.09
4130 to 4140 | 0.06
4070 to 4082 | 0.10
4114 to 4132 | 0.12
